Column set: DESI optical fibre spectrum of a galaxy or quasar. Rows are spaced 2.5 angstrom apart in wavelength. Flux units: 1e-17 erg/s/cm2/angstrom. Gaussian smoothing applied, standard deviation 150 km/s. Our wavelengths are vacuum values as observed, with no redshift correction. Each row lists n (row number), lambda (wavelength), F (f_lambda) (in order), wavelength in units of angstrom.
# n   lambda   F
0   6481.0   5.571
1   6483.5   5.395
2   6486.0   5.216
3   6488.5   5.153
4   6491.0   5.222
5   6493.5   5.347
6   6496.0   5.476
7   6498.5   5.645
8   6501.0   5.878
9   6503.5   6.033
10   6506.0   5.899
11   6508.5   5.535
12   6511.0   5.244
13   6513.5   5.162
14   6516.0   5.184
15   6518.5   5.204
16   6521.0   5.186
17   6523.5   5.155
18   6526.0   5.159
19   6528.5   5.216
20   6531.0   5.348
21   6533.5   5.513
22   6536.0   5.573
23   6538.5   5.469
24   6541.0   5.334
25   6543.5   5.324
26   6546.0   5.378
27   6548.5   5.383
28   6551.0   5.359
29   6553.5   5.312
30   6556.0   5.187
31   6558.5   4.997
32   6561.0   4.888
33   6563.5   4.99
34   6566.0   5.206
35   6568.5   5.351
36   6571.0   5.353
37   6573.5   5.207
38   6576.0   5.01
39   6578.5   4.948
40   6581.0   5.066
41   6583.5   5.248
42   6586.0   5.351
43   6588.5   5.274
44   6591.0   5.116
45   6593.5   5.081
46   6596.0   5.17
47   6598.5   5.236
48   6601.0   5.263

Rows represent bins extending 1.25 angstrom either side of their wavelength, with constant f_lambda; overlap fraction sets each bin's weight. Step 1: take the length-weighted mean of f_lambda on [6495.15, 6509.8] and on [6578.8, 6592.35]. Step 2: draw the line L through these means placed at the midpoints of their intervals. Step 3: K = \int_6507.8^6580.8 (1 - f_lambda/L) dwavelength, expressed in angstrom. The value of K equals 3.0 angstrom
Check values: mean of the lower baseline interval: 5.75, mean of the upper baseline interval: 5.19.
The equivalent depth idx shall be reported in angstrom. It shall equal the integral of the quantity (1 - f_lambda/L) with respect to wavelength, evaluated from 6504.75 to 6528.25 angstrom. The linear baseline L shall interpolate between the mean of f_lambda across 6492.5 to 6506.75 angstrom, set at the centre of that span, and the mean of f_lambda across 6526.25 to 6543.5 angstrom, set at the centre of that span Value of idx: 1.1 angstrom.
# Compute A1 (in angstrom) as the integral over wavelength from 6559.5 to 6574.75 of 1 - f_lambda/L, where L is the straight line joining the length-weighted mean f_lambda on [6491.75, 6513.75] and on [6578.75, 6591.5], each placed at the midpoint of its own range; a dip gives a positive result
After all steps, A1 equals 0.3 angstrom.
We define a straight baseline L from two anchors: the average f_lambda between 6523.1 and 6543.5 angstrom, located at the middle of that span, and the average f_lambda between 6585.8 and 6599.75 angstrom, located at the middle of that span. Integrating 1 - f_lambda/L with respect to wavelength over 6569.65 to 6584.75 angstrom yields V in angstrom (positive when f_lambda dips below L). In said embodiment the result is 0.3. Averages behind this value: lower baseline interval 5.35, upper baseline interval 5.19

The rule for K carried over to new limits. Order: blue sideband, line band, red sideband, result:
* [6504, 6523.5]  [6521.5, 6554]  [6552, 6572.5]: -0.51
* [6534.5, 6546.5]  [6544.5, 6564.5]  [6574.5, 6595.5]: 0.53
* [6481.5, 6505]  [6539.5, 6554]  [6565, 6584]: -0.20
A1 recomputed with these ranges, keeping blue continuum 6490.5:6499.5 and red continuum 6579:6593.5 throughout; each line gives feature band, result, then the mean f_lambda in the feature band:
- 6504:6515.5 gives -0.2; 5.48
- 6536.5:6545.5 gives -0.1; 5.39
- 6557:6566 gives 0.4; 5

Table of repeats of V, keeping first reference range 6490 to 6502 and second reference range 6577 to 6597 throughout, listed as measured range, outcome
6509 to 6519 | 0.4 angstrom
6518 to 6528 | 0.4 angstrom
